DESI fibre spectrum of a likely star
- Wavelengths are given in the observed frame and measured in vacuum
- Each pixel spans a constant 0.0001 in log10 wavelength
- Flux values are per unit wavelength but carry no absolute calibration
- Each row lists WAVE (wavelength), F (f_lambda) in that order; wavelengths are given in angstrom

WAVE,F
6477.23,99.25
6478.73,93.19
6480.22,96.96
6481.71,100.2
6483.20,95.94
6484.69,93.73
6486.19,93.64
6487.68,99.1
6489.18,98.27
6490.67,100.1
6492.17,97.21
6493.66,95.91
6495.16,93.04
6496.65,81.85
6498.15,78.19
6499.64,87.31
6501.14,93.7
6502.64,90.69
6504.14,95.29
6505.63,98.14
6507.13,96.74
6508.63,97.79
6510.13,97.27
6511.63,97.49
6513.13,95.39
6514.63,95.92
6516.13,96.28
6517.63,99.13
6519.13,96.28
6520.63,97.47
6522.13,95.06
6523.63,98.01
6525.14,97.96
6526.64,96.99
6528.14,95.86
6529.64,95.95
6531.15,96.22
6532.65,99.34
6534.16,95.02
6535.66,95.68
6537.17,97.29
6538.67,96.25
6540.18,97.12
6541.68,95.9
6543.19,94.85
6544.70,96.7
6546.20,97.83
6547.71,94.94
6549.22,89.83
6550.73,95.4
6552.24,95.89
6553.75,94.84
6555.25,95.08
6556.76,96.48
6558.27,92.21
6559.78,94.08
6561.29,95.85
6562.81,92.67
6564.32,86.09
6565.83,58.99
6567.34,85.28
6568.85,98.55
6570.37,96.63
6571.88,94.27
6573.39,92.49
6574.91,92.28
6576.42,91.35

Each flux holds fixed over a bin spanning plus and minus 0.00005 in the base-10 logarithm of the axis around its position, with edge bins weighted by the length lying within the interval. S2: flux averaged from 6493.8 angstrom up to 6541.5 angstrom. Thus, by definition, 95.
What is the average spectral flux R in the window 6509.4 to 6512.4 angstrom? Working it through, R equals 97.3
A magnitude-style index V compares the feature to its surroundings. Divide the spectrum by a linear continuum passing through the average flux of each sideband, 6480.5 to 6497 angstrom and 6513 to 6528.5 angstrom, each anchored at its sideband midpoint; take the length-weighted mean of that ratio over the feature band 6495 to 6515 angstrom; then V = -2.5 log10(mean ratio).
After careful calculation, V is 0.041 mag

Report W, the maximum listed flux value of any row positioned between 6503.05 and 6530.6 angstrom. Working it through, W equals 99.13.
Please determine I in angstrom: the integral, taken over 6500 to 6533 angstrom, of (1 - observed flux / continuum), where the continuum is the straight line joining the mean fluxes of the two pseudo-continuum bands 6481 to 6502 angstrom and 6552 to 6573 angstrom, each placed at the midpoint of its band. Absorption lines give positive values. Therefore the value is -1.3 angstrom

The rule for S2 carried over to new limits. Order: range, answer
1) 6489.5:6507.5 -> 92.4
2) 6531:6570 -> 93.4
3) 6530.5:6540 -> 96.7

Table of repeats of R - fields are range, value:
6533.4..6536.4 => 95.3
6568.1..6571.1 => 97.4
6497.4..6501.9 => 86.4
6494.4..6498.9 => 84.5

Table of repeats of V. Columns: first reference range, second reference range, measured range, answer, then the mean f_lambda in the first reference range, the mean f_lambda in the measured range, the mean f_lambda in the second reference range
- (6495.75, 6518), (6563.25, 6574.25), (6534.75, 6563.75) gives -0.07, 93.3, 95.1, 87.7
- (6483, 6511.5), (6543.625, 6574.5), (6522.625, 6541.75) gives -0.04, 93.9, 96.8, 92.2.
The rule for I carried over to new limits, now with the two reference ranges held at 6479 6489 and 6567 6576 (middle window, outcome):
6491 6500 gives 0.6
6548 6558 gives 0.0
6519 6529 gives -0.2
